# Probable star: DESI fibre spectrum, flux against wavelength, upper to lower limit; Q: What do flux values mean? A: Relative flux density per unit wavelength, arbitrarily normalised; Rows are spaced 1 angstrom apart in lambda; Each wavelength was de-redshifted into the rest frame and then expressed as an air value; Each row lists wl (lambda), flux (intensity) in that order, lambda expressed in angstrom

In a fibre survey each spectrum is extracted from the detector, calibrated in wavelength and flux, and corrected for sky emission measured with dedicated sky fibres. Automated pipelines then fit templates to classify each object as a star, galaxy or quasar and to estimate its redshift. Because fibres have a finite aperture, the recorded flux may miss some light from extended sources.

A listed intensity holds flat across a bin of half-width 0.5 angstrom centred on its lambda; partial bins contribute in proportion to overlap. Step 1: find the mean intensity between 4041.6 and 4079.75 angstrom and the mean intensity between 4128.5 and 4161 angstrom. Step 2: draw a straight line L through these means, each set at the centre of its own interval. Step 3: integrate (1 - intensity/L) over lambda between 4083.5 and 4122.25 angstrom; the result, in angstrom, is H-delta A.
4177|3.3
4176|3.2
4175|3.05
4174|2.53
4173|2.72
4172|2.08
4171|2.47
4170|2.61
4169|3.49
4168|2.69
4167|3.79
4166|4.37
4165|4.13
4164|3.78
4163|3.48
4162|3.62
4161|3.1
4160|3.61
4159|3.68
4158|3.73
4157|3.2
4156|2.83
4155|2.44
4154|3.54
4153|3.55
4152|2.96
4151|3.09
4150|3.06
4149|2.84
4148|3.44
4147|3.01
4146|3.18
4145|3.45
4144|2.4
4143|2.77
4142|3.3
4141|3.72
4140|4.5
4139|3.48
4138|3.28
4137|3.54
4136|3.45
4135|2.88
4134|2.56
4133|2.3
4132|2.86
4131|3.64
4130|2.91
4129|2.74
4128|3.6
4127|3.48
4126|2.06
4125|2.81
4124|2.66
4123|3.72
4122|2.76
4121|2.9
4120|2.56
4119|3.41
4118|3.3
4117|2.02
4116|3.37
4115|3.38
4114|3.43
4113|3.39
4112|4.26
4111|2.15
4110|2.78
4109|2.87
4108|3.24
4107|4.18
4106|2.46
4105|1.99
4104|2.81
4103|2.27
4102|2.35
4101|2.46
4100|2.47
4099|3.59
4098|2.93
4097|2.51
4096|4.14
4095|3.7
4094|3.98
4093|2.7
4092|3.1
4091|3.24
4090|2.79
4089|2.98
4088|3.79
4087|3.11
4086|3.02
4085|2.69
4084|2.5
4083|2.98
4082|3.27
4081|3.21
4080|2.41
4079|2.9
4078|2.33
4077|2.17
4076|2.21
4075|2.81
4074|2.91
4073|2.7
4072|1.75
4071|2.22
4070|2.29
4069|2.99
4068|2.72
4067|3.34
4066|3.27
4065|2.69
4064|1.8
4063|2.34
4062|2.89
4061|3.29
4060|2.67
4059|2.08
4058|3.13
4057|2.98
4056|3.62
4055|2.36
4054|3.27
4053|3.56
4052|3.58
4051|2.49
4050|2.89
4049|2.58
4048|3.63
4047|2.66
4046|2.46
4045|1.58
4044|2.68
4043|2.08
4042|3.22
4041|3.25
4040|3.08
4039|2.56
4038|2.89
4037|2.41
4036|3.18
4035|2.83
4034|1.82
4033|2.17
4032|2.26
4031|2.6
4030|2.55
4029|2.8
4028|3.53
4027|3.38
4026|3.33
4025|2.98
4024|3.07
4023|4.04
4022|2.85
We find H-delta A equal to -0.9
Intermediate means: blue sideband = 2.71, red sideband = 3.18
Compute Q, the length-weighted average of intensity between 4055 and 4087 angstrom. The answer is 2.72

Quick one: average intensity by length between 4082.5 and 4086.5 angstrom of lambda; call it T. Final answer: 2.8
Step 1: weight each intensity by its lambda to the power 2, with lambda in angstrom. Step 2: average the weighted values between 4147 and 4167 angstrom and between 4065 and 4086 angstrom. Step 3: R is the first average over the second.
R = 1.31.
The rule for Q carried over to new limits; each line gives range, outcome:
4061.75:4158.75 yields 2.98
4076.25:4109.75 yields 2.94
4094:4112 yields 2.95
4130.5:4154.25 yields 3.2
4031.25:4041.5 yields 2.64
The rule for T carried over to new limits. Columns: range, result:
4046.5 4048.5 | 3.15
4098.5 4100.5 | 3.03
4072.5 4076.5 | 2.66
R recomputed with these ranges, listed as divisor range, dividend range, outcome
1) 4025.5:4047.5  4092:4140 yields 1.17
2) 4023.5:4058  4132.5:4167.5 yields 1.23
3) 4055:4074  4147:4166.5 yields 1.31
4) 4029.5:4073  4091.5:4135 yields 1.14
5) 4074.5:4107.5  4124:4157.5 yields 1.09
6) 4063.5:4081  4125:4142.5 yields 1.27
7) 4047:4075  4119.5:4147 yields 1.14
